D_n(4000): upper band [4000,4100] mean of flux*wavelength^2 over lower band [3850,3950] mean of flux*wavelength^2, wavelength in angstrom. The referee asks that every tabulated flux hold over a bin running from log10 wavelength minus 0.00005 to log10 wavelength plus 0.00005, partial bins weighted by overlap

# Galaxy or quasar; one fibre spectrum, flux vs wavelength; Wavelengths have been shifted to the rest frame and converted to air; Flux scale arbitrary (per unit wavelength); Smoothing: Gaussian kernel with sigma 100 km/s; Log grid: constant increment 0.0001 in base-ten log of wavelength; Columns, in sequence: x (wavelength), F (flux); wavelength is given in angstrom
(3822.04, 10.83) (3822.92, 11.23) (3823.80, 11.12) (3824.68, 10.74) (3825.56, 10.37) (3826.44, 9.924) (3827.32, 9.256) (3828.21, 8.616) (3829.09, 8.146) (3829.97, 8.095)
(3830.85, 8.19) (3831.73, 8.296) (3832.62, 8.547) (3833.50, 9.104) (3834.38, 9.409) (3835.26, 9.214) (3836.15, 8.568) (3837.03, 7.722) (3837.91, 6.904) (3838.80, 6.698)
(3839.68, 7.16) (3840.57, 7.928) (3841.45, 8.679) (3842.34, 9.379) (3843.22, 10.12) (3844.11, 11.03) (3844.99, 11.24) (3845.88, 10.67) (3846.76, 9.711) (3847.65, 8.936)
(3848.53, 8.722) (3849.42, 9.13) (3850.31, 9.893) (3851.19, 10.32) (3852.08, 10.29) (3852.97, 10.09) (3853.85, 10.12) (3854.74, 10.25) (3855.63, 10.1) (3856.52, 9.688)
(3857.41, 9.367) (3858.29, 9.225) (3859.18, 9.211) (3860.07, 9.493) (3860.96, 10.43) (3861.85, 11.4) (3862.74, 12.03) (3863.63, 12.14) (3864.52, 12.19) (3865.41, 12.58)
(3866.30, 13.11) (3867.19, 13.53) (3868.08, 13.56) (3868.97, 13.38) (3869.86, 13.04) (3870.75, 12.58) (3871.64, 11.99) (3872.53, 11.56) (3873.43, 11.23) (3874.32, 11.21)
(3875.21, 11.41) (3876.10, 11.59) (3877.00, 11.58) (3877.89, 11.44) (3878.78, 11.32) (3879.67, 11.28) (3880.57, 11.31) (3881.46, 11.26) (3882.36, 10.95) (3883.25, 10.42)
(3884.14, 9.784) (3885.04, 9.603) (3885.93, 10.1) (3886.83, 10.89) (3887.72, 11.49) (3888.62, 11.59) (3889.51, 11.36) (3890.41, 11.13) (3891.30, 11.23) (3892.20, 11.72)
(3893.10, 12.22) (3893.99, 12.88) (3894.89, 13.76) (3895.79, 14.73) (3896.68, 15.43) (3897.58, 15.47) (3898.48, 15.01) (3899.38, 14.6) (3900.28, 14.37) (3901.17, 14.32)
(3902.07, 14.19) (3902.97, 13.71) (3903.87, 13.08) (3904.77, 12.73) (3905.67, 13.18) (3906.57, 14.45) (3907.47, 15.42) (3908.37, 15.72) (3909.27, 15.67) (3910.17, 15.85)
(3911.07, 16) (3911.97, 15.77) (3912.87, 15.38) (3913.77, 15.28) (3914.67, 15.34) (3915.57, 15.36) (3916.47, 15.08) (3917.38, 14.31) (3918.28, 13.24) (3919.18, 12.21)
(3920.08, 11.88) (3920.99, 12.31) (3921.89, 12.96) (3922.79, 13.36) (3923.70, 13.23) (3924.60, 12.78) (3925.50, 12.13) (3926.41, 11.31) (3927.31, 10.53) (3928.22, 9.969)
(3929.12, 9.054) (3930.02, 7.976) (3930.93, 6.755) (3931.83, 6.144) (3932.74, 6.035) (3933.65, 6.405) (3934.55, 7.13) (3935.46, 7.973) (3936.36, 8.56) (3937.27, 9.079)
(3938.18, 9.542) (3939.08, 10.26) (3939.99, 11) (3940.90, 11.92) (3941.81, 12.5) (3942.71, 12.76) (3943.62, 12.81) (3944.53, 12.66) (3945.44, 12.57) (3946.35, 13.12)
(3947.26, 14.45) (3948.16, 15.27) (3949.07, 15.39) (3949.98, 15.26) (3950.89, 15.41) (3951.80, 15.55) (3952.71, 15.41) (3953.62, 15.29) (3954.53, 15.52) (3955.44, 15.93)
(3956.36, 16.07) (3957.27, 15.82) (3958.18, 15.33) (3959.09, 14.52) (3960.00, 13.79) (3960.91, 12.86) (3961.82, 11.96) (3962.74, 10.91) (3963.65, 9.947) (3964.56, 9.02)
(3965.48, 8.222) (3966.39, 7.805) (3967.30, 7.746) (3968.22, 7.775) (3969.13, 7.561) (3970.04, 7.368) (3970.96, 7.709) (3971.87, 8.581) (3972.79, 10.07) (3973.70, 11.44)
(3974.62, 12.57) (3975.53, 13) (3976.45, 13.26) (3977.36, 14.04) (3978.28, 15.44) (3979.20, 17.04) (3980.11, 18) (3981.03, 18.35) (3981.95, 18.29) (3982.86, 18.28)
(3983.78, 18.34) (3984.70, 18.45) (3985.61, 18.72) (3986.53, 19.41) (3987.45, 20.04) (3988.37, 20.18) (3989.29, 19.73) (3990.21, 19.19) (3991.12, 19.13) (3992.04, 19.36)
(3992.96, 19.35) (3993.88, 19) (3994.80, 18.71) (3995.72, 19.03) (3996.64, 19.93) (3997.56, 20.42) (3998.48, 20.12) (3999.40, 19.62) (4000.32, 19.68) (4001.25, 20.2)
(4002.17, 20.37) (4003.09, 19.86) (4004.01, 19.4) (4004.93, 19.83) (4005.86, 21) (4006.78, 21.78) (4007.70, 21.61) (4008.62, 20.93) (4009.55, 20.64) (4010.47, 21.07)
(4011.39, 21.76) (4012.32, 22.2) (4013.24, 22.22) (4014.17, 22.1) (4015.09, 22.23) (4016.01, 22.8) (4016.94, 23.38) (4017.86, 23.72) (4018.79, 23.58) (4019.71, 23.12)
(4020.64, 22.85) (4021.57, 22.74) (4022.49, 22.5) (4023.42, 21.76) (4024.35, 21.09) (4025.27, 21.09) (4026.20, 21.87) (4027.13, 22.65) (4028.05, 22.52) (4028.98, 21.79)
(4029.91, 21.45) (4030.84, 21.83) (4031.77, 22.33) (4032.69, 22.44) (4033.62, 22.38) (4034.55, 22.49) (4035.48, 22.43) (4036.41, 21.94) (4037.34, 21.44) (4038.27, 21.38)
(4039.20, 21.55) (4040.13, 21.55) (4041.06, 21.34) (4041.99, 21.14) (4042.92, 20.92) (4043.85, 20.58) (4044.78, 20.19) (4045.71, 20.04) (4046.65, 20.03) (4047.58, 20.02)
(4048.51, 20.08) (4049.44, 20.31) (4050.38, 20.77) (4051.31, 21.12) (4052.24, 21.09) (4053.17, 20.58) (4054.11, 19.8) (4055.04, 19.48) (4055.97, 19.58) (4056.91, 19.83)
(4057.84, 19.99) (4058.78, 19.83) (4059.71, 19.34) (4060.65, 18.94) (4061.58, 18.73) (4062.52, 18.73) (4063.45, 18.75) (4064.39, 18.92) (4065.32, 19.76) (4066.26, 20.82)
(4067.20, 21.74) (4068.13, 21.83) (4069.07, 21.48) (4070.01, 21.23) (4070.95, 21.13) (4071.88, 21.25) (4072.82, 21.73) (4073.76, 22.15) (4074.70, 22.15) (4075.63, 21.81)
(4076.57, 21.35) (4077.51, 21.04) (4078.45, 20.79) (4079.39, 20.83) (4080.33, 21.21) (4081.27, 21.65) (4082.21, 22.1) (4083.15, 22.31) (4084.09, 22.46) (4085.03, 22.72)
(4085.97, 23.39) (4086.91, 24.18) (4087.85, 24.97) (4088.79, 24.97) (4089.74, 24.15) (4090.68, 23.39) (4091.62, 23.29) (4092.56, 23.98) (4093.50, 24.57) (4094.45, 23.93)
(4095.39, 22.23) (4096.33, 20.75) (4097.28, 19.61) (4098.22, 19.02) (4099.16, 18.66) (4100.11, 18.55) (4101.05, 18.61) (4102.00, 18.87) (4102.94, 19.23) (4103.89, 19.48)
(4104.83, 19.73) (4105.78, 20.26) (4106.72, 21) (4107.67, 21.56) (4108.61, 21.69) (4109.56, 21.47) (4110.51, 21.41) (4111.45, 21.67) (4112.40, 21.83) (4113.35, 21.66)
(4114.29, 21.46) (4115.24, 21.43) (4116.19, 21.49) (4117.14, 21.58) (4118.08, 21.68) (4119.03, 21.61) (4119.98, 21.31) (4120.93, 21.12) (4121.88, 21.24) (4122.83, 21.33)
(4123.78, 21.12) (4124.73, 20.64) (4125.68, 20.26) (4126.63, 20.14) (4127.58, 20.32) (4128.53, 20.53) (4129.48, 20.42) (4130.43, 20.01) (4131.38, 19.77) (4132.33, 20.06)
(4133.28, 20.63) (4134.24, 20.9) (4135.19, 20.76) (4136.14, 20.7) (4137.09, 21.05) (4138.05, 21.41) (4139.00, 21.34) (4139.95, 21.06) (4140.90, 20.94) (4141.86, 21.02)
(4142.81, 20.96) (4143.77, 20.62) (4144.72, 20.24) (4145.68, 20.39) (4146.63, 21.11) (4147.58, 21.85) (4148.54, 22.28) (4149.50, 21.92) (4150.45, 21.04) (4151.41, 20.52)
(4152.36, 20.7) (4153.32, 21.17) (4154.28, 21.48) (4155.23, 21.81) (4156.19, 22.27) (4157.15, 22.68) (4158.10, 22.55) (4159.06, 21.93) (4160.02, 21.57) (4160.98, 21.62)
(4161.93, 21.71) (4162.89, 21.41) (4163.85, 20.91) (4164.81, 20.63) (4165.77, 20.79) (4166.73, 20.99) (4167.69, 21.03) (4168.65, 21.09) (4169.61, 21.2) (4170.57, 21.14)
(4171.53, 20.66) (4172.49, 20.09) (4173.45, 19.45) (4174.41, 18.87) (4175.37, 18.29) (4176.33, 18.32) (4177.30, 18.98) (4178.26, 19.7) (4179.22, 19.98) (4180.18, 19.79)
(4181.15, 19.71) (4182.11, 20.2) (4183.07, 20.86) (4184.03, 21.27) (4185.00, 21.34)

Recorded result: 1.9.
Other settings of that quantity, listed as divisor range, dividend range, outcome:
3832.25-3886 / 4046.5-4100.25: 2.27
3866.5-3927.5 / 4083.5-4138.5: 1.83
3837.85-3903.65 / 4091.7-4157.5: 2.11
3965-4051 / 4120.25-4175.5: 1.17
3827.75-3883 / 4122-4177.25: 2.35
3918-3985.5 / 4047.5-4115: 1.84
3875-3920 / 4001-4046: 1.76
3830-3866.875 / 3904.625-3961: 1.38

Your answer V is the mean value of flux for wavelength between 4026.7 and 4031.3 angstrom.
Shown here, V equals 22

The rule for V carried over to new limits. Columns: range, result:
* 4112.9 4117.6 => 21.5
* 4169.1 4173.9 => 20.5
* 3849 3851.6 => 9.79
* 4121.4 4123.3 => 21.3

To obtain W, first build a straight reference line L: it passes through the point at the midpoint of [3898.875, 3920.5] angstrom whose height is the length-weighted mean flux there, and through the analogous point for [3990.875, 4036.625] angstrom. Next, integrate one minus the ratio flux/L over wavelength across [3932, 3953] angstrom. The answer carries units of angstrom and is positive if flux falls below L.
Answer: 6.33 angstrom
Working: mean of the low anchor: 14.5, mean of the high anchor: 21.3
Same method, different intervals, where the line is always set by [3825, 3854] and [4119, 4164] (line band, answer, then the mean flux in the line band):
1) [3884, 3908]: -3.4 angstrom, 13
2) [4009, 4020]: -4.3 angstrom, 22.4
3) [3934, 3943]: 2.1 angstrom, 9.99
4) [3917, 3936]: 3.3 angstrom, 10.3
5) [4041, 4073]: -4.6 angstrom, 20.3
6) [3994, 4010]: -4.7 angstrom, 20.2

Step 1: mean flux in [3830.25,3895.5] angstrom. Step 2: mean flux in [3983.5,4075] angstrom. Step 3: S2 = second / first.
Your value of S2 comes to 2.0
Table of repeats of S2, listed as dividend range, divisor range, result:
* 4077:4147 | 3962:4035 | 1.16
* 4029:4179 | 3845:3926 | 1.71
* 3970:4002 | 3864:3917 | 1.31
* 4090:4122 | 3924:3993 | 1.63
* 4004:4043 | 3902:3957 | 1.72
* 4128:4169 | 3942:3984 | 1.60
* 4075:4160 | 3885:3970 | 1.71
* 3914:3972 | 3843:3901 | 1.02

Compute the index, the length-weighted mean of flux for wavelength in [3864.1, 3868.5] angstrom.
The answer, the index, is 13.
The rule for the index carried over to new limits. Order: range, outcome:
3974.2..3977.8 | 13.2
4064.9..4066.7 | 20.3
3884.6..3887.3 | 10.2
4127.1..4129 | 20.4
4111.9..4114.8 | 21.6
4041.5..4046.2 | 20.6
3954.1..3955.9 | 15.7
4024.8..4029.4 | 22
